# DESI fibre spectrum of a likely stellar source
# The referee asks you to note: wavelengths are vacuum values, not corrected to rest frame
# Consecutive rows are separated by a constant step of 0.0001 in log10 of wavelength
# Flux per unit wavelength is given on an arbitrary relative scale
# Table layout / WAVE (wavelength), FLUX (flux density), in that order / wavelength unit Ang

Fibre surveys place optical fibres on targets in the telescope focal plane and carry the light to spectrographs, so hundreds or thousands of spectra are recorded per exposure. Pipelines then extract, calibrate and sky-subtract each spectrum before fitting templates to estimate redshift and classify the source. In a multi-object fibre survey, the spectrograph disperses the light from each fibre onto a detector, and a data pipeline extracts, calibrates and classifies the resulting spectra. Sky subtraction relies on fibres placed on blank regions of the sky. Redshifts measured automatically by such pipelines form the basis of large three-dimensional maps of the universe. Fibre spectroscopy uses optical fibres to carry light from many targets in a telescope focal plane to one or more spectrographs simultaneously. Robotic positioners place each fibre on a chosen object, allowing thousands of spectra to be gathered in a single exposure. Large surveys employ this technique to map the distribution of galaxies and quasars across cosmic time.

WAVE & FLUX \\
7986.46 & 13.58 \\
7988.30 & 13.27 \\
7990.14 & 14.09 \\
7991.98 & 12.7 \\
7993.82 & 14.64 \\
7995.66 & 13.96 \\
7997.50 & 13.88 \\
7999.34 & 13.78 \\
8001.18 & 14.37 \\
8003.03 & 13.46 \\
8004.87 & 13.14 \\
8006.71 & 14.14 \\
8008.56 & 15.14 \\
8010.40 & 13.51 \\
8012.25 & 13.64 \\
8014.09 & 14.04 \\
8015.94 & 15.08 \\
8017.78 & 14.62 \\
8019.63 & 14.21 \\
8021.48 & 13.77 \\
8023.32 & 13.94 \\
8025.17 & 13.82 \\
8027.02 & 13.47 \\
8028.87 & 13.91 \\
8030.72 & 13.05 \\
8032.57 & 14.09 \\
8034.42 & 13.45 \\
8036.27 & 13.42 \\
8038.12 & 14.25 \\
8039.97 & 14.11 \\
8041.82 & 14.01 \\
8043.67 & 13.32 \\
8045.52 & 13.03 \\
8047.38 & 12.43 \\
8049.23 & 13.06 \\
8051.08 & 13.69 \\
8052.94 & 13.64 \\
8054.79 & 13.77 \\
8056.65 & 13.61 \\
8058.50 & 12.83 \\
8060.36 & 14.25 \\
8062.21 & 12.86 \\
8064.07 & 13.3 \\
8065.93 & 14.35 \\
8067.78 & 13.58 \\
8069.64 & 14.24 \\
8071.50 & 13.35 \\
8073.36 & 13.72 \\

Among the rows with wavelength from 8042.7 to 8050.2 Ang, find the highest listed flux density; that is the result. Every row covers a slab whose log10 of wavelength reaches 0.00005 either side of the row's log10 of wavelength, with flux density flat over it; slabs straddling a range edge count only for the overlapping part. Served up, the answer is 13.32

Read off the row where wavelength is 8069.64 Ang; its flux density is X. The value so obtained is 14.24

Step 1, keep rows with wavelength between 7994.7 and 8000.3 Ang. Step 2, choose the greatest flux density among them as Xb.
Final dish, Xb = 13.96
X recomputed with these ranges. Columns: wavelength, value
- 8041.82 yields 14.01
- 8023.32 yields 13.94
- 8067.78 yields 13.58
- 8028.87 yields 13.91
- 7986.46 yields 13.58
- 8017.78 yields 14.62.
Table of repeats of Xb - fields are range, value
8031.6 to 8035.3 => 14.09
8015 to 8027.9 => 15.08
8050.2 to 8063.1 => 14.25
